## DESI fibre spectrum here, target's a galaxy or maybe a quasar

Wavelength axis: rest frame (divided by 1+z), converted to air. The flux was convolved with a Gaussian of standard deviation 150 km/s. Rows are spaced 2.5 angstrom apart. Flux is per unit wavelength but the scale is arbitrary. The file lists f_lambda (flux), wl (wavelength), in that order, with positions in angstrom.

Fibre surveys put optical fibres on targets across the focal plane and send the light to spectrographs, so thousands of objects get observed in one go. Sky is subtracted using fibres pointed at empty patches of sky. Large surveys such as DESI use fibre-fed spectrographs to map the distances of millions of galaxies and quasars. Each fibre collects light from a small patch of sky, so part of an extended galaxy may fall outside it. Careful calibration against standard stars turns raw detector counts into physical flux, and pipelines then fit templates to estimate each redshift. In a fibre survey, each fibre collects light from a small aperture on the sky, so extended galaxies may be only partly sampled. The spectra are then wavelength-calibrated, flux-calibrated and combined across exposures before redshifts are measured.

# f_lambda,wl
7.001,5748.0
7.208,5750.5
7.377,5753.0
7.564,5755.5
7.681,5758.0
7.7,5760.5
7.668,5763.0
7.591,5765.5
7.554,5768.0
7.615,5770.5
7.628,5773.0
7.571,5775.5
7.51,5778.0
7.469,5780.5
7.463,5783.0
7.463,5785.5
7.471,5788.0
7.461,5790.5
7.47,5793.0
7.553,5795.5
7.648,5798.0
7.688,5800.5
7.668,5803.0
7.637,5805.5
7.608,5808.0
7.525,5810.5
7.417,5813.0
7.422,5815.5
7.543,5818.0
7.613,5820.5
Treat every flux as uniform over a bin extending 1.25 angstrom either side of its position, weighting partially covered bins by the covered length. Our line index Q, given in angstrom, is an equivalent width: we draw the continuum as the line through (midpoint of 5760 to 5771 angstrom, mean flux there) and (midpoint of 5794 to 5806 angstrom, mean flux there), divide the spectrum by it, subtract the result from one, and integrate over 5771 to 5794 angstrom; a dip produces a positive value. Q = 0.4 angstrom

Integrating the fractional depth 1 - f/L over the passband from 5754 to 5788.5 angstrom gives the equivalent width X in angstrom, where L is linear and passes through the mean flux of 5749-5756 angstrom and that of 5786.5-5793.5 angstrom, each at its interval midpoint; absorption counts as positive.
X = -0.7 angstrom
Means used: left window 7.35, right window 7.47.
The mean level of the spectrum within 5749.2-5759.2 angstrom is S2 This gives 7.45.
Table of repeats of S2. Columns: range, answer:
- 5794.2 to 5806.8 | 7.64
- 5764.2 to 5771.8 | 7.59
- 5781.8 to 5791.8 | 7.46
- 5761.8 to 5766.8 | 7.63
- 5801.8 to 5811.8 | 7.61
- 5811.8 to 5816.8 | 7.42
